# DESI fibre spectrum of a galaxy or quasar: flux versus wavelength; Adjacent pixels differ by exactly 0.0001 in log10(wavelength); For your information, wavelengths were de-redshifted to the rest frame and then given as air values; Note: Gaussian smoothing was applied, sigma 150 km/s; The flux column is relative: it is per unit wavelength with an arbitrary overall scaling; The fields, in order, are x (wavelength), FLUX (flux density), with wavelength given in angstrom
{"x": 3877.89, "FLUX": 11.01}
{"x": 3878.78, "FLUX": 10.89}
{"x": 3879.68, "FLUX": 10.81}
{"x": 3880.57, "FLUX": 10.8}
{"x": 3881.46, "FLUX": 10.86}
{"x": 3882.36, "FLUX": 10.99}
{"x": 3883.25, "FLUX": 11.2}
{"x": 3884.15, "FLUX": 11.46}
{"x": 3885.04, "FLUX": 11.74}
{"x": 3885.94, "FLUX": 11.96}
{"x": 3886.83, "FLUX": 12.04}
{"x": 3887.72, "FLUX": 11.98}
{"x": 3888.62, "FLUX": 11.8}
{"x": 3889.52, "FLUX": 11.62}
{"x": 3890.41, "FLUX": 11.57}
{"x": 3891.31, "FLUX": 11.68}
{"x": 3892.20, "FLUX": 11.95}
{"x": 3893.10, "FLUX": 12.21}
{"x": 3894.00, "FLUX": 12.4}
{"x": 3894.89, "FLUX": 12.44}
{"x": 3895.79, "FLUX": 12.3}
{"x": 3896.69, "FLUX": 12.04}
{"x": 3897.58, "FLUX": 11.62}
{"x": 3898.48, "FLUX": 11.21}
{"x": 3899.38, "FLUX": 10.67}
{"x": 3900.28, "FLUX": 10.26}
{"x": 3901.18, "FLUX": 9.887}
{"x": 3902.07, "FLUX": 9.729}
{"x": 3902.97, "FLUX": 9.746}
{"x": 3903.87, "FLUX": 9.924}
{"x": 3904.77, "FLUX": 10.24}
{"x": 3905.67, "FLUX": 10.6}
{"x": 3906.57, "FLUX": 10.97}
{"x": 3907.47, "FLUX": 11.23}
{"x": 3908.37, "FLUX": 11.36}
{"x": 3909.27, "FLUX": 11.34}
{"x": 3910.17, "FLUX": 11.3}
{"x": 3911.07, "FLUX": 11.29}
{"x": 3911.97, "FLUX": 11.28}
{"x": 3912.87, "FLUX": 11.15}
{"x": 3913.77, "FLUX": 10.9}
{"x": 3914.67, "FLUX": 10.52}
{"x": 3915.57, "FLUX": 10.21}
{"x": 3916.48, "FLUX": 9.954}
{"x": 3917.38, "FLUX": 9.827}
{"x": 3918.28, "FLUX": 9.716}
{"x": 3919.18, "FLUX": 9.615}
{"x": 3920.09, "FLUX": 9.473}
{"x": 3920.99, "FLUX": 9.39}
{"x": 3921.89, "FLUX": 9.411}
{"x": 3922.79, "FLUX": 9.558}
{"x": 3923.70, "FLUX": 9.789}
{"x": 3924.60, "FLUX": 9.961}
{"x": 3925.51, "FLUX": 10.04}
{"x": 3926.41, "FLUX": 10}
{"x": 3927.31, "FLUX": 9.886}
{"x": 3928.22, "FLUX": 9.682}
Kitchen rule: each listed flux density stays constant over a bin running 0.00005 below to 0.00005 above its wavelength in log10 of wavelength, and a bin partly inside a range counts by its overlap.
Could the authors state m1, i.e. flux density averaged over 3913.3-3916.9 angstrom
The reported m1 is 10.4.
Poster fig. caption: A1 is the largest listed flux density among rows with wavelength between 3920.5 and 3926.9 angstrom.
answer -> 10.04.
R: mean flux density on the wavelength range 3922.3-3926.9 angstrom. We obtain 9.87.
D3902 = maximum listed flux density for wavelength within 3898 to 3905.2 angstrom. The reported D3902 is 11.21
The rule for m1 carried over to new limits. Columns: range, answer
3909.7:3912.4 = 11.3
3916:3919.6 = 9.78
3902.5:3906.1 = 10.1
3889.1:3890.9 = 11.6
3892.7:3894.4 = 12.3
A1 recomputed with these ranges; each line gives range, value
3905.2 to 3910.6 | 11.36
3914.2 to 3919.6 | 10.52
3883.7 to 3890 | 12.04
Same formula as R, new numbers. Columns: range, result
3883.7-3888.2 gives 11.8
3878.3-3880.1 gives 10.8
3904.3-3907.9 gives 10.7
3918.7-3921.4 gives 9.49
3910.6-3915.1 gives 11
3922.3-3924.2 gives 9.68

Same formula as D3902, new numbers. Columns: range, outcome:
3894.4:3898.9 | 12.44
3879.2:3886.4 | 11.96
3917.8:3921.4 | 9.716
